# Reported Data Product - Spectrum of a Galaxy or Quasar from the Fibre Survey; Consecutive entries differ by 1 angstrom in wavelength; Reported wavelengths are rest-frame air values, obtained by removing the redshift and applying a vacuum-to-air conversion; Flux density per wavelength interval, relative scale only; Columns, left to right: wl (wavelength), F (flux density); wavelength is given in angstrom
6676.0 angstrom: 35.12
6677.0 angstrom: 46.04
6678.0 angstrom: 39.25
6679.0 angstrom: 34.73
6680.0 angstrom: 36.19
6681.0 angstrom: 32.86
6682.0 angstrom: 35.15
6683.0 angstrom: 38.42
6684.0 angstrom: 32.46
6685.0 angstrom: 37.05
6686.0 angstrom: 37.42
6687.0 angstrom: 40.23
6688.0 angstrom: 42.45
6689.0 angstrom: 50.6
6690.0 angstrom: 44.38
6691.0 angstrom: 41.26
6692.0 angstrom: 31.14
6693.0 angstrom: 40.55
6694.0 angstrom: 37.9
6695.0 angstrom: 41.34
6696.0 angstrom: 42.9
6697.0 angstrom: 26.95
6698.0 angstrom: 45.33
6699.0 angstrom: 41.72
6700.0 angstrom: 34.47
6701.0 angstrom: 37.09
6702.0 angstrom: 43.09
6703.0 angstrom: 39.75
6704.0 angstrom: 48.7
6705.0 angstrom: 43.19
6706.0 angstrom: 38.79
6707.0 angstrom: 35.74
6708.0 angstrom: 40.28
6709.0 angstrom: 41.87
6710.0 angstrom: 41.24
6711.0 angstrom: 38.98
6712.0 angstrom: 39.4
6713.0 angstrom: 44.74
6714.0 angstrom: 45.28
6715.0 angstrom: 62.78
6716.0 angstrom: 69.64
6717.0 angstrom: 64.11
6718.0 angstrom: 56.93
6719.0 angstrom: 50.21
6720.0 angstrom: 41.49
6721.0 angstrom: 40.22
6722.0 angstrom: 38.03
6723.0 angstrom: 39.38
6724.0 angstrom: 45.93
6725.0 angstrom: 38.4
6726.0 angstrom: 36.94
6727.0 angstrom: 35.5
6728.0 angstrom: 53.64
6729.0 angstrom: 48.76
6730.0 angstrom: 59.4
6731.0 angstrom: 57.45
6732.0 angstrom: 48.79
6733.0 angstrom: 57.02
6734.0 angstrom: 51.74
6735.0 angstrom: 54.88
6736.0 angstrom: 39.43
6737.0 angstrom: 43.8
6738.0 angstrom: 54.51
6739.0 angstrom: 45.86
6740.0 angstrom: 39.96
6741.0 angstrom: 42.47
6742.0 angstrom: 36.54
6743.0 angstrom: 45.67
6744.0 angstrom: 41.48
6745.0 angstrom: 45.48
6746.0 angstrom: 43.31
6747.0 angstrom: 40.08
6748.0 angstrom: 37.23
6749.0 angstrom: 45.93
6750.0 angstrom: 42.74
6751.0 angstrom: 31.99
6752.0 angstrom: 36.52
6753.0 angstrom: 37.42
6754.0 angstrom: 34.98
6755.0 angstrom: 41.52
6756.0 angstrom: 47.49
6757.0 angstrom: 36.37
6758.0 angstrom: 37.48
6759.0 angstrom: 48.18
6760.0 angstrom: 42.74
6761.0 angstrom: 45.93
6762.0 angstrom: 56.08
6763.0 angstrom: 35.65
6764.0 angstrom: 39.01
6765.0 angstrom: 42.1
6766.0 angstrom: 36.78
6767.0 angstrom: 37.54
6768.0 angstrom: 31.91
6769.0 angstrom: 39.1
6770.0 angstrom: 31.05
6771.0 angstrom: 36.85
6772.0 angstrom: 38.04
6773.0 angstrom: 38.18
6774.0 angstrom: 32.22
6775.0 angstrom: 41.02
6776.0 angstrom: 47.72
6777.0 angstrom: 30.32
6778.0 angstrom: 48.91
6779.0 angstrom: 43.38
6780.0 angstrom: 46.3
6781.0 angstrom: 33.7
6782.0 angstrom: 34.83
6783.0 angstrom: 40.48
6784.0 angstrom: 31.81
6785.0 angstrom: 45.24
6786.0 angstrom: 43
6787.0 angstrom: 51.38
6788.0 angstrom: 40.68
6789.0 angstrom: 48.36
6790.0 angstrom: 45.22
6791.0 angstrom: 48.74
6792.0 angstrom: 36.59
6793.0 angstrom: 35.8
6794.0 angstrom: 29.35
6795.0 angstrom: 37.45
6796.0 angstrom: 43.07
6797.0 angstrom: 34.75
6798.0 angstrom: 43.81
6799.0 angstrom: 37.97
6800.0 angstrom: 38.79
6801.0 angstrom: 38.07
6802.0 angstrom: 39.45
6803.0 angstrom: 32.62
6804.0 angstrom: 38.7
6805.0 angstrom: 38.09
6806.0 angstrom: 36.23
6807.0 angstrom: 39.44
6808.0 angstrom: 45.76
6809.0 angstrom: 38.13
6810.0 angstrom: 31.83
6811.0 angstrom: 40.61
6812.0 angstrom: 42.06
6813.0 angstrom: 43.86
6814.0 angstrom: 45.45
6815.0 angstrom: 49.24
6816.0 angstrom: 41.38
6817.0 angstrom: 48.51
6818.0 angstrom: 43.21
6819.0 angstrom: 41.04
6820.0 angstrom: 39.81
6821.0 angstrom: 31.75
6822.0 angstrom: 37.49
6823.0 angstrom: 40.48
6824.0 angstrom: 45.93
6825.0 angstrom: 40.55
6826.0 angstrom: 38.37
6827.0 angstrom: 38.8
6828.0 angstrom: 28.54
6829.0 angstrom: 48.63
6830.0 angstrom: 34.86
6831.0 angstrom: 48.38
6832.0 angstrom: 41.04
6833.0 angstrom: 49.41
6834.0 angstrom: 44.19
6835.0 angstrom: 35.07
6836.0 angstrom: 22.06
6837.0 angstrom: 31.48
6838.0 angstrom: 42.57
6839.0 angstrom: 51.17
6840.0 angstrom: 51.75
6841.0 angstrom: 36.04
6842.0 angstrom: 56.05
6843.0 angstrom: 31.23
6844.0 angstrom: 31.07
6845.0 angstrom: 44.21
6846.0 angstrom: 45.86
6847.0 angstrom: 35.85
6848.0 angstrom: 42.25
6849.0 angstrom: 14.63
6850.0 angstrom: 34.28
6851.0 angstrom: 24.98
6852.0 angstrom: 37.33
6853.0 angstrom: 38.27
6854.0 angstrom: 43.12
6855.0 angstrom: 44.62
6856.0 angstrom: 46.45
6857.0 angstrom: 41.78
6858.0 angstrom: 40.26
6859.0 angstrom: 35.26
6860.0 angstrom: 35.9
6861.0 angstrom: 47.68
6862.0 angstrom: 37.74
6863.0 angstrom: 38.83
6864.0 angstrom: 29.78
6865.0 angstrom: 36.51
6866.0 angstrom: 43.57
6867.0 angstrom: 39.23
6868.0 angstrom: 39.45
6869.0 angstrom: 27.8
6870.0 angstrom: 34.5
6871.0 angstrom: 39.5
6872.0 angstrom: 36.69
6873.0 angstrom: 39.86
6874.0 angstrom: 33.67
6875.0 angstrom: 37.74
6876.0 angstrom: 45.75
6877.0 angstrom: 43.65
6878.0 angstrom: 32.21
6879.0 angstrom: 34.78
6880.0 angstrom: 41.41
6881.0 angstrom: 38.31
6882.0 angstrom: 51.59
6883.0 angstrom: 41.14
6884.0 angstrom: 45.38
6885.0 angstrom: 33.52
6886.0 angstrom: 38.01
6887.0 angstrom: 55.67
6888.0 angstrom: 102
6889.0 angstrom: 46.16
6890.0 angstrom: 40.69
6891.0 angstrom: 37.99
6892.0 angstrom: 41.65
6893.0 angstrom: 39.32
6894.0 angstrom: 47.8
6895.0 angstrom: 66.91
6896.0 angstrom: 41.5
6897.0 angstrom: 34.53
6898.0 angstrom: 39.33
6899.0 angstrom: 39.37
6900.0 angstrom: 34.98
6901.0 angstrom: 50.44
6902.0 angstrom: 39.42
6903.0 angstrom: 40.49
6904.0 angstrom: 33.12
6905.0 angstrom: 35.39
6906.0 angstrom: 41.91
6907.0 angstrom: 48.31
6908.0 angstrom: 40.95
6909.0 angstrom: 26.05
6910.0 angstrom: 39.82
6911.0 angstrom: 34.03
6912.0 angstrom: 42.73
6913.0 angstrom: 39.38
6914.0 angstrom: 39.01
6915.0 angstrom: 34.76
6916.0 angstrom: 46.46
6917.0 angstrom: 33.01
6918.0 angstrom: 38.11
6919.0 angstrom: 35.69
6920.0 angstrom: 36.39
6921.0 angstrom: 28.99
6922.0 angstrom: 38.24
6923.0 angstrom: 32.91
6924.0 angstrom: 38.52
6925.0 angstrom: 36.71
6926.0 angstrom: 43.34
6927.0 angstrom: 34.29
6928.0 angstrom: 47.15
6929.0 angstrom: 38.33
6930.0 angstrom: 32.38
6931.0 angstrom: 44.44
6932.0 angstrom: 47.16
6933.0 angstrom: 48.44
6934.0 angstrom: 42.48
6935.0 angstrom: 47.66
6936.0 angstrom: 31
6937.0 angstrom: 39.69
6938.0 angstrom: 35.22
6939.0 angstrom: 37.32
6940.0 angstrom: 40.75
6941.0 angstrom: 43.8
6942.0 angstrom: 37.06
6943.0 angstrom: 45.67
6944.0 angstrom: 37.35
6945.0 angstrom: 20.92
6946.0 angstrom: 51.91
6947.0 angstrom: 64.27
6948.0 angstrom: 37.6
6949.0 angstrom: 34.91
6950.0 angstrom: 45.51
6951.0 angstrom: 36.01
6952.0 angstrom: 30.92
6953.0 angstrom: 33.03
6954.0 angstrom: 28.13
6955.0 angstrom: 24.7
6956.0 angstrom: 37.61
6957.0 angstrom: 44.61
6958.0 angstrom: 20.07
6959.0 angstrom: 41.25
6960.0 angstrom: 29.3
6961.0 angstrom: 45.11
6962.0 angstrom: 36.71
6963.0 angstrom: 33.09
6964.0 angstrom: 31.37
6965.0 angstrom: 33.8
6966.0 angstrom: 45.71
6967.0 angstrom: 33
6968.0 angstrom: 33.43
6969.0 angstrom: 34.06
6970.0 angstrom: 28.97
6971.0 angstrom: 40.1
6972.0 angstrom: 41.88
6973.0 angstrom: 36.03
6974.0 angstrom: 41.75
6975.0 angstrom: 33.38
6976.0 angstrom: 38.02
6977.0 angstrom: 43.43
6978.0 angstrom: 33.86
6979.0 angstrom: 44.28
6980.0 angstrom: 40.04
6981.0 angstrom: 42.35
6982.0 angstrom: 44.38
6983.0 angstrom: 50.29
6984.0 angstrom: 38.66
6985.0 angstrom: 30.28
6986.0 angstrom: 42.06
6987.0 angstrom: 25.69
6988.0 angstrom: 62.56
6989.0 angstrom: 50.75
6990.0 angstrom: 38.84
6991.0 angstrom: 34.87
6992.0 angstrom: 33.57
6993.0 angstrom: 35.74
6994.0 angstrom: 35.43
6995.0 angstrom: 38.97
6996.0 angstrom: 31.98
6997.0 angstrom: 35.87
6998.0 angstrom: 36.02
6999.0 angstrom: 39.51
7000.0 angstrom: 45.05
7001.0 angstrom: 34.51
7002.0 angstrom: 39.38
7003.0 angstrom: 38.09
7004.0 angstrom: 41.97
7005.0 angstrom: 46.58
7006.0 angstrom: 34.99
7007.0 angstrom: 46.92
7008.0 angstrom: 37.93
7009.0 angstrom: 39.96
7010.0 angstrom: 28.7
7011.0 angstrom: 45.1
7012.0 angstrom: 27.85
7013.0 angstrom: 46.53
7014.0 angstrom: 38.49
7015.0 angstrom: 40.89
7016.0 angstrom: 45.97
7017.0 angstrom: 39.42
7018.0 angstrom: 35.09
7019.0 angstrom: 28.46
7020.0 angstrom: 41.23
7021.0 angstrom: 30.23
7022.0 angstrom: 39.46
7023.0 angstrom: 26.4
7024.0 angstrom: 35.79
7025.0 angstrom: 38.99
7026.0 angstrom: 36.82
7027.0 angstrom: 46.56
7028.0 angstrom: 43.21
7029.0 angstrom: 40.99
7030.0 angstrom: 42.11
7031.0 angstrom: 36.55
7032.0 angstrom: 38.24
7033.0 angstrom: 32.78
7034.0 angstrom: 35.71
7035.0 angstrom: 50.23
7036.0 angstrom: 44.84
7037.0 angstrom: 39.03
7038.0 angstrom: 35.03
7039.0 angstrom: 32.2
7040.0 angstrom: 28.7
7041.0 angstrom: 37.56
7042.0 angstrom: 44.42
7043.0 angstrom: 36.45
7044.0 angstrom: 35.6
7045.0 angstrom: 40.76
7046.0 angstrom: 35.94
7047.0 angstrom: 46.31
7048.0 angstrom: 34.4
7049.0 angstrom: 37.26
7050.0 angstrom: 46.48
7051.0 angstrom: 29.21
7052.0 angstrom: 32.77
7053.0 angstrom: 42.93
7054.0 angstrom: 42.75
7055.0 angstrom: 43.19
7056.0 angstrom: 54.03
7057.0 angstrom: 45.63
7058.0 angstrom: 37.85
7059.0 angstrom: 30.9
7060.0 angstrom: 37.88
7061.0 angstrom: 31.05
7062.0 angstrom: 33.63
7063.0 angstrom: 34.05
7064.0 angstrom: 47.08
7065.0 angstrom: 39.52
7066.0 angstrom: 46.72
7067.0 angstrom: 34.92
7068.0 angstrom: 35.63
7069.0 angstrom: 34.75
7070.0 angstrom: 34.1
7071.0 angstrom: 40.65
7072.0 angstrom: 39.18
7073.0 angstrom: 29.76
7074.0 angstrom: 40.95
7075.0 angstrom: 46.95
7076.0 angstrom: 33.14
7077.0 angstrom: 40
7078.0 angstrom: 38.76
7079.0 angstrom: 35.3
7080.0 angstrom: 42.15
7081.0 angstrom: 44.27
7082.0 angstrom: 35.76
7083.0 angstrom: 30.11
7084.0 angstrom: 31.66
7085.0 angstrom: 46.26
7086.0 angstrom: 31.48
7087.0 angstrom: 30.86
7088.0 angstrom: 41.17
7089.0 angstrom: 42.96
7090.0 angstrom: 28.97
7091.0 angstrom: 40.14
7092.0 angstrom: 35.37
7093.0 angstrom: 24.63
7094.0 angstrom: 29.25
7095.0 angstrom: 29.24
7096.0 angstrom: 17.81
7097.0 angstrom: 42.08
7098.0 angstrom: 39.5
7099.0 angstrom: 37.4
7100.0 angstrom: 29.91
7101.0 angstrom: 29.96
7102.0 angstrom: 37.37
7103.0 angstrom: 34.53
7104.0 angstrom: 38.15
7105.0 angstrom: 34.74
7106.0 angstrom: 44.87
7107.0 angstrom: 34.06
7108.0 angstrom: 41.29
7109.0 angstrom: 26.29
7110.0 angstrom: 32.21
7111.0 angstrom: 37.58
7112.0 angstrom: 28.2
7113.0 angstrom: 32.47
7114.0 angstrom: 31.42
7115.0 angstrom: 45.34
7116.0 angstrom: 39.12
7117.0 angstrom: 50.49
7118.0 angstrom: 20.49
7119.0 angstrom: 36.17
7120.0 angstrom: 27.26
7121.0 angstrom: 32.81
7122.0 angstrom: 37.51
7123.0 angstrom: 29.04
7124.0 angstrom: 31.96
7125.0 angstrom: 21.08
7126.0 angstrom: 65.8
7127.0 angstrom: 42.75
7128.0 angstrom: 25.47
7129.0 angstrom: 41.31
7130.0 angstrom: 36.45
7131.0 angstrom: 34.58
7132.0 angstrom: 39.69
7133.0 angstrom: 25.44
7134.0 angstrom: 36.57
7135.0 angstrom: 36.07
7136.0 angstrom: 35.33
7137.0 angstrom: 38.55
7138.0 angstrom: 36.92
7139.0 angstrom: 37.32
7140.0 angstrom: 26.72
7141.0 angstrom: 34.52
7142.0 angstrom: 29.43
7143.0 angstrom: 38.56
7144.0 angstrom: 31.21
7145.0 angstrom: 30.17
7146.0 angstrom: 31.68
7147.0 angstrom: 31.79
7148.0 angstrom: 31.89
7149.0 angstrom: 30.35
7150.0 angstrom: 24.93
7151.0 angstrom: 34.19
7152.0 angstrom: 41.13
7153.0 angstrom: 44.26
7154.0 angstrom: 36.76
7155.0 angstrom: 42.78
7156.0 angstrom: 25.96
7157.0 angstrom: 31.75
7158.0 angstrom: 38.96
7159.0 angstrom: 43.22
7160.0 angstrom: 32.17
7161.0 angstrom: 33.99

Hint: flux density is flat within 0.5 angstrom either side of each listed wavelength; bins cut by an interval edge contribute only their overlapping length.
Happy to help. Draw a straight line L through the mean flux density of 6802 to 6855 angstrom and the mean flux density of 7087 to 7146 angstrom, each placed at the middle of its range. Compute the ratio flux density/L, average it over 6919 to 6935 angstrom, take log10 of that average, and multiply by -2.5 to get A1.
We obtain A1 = -0.04 mag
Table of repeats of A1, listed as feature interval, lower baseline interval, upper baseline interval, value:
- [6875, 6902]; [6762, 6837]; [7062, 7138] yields -0.155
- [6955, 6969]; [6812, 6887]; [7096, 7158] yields 0.071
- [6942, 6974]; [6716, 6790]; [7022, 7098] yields 0.075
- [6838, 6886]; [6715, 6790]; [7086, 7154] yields 0.046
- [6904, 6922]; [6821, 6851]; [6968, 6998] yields 0.037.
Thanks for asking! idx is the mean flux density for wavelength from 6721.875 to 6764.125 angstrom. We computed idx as 43.9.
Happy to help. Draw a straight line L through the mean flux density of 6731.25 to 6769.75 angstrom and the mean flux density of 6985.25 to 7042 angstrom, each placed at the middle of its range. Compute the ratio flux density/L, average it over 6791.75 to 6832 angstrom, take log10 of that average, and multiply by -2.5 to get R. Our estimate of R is 0.052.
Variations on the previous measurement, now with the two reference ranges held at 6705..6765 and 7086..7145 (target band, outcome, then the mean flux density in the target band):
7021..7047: -0.039 mag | 38.2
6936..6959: 0.044 mag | 37.5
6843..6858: 0.116 mag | 37.4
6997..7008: -0.066 mag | 40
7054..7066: -0.109 mag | 40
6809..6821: 0.018 mag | 41.8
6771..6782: 0.102 mag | 39.6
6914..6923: 0.098 mag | 36.4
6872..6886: 0.030 mag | 39.7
